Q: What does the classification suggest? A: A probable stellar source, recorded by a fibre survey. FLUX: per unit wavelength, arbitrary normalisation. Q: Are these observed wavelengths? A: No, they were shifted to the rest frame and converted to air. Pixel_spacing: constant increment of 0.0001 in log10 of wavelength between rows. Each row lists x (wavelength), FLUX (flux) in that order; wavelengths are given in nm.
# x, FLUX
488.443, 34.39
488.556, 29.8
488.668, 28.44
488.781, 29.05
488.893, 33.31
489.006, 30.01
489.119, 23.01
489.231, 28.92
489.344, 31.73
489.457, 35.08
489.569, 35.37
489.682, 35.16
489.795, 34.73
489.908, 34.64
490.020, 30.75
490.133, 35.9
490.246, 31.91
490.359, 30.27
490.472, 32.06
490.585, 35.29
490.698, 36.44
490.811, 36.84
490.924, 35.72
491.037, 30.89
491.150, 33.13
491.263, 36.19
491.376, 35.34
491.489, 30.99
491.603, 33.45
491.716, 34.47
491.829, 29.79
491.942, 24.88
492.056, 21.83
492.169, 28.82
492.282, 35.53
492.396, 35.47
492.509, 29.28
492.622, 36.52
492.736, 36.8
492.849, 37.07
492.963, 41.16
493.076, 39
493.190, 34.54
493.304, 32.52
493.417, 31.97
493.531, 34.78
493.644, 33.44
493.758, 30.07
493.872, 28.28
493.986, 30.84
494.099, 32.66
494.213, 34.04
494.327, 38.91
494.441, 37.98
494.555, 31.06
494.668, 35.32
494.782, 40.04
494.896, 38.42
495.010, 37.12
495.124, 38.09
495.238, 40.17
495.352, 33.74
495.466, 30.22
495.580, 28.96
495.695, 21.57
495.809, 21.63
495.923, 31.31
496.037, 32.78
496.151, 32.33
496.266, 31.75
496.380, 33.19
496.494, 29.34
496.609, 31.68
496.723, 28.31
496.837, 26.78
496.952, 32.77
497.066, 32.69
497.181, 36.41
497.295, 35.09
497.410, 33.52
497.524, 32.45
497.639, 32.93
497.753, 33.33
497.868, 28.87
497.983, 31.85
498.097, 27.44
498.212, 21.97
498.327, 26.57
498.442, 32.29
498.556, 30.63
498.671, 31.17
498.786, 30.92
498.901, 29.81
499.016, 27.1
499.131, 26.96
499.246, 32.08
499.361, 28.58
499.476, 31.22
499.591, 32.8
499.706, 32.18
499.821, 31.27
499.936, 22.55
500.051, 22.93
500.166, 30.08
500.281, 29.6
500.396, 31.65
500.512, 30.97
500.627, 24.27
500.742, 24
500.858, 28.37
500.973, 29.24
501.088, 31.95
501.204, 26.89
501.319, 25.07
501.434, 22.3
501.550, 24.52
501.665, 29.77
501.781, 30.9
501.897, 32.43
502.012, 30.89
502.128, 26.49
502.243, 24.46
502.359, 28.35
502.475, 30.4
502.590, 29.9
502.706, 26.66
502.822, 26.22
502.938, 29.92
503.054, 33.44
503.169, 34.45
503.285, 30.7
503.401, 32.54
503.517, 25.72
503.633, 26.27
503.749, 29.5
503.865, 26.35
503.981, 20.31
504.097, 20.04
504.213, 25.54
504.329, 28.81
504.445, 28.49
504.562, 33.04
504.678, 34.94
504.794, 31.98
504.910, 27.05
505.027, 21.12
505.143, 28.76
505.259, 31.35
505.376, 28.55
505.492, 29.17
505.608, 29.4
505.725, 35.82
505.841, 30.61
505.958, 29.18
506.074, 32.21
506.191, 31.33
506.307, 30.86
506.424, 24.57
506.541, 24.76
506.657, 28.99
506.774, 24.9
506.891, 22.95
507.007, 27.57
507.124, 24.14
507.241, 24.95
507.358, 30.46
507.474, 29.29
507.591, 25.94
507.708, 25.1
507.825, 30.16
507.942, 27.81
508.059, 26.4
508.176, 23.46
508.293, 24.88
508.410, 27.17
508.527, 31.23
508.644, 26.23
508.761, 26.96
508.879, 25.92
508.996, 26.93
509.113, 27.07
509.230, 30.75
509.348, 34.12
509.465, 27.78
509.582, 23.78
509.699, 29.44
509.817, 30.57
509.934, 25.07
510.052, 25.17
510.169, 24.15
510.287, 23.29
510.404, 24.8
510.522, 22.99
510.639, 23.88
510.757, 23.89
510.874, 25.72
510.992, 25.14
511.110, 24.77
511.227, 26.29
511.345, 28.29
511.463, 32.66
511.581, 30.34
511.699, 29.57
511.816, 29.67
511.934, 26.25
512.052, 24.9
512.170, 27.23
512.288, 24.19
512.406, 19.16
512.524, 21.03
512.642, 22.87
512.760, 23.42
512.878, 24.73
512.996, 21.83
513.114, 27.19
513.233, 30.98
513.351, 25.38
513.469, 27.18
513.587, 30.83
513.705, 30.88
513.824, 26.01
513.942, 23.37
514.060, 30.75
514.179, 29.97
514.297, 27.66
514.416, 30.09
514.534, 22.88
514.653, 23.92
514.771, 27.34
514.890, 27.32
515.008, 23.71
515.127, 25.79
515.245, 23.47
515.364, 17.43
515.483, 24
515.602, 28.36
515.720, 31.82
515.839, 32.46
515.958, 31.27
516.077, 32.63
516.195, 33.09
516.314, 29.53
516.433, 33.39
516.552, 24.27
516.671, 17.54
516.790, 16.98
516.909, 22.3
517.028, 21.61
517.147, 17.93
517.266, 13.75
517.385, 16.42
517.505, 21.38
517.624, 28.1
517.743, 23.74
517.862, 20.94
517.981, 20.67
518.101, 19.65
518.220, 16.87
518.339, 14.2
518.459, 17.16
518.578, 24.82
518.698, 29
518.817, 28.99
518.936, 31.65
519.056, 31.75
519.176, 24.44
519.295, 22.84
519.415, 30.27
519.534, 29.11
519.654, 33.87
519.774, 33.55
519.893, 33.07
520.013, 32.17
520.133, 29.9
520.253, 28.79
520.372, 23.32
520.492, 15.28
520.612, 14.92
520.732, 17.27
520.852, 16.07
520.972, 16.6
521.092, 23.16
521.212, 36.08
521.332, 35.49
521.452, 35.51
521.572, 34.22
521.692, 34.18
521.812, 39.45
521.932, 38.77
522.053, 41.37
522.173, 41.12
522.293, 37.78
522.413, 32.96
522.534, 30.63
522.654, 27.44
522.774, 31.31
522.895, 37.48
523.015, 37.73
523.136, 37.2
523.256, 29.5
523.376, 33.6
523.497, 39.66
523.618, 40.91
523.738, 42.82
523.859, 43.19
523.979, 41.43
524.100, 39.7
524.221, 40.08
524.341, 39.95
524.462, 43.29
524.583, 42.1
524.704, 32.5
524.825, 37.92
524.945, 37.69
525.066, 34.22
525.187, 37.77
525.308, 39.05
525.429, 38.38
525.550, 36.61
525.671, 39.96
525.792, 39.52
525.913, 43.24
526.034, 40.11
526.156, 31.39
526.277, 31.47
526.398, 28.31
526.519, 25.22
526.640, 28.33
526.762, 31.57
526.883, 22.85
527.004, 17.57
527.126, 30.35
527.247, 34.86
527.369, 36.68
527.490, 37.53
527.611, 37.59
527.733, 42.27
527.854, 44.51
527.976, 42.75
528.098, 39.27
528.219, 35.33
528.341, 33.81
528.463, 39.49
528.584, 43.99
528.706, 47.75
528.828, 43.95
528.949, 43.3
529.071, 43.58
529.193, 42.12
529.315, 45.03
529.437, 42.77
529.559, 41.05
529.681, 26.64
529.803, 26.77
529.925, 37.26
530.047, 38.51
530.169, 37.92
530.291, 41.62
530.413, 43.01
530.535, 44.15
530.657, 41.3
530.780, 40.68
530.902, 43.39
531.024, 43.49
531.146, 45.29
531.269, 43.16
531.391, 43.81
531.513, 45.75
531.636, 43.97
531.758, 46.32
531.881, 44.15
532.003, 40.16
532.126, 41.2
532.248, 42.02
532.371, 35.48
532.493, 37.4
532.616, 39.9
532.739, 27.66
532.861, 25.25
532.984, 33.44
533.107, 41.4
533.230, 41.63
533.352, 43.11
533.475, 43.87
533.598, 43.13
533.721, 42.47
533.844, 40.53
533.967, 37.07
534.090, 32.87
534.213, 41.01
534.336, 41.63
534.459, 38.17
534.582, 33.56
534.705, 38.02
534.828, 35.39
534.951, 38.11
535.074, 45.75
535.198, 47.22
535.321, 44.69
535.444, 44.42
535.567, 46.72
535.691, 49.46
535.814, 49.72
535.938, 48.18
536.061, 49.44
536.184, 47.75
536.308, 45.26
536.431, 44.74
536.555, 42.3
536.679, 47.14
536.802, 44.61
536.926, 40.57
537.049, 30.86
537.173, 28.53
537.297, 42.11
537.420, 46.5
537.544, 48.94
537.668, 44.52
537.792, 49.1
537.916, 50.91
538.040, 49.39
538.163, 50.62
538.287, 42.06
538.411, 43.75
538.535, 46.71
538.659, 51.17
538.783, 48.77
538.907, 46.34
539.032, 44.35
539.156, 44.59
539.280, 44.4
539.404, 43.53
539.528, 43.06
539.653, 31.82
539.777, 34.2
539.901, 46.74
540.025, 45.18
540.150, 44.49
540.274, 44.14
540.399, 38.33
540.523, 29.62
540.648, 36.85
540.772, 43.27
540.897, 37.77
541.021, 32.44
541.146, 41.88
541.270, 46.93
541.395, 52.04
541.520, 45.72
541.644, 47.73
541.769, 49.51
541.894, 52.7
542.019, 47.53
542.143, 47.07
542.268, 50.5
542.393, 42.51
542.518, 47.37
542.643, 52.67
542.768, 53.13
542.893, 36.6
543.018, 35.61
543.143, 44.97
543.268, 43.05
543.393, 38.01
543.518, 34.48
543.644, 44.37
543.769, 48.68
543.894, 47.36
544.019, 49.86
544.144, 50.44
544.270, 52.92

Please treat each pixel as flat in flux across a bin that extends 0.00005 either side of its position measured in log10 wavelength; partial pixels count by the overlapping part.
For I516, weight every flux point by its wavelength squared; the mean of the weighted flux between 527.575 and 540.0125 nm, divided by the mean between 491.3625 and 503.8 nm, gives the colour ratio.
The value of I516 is 1.6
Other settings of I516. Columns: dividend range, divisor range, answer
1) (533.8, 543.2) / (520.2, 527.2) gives 1.37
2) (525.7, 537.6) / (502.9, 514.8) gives 1.59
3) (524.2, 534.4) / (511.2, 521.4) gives 1.59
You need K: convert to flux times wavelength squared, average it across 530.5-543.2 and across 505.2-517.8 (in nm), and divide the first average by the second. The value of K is 1.78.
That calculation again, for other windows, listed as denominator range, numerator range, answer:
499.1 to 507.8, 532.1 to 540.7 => 1.68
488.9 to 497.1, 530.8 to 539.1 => 1.53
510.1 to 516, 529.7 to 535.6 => 1.65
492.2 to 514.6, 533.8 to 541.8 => 1.69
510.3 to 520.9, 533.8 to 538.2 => 1.84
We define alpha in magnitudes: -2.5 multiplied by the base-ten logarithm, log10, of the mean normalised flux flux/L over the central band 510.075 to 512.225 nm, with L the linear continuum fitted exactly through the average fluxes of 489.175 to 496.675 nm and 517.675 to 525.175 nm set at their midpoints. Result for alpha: 0.210 mag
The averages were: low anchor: 33.2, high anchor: 31.2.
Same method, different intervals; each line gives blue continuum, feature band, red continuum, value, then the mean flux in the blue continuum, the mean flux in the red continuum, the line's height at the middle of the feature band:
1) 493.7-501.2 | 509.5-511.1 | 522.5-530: 0.31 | 31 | 37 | 33.6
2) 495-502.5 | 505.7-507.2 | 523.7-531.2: 0.14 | 29.8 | 38.1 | 32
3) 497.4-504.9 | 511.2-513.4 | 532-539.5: 0.26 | 28.9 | 42.5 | 33.3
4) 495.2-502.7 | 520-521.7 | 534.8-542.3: 0.41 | 29.6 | 44.2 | 37.7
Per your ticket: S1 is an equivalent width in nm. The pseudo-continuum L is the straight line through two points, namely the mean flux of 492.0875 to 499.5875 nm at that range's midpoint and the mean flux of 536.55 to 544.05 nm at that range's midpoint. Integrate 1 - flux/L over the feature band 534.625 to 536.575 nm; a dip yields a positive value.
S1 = -0.095 nm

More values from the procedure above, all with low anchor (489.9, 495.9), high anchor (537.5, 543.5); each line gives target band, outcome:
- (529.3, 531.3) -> 0.10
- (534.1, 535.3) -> 0.09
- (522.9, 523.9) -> 0.06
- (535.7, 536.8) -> -0.09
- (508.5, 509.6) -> 0.26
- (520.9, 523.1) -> 0.34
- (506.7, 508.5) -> 0.50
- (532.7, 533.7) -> 0.11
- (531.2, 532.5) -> 0.00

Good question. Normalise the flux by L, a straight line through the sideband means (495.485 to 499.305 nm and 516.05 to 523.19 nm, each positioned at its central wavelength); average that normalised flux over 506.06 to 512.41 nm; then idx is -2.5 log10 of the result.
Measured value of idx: 0.07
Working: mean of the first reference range 30.2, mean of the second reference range 27.3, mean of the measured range 26.9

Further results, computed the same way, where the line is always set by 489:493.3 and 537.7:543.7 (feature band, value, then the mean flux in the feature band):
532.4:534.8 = 0.125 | 37.9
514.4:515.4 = 0.483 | 24.6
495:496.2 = 0.090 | 31.4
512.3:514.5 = 0.406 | 26.2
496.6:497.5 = 0.073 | 32.2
